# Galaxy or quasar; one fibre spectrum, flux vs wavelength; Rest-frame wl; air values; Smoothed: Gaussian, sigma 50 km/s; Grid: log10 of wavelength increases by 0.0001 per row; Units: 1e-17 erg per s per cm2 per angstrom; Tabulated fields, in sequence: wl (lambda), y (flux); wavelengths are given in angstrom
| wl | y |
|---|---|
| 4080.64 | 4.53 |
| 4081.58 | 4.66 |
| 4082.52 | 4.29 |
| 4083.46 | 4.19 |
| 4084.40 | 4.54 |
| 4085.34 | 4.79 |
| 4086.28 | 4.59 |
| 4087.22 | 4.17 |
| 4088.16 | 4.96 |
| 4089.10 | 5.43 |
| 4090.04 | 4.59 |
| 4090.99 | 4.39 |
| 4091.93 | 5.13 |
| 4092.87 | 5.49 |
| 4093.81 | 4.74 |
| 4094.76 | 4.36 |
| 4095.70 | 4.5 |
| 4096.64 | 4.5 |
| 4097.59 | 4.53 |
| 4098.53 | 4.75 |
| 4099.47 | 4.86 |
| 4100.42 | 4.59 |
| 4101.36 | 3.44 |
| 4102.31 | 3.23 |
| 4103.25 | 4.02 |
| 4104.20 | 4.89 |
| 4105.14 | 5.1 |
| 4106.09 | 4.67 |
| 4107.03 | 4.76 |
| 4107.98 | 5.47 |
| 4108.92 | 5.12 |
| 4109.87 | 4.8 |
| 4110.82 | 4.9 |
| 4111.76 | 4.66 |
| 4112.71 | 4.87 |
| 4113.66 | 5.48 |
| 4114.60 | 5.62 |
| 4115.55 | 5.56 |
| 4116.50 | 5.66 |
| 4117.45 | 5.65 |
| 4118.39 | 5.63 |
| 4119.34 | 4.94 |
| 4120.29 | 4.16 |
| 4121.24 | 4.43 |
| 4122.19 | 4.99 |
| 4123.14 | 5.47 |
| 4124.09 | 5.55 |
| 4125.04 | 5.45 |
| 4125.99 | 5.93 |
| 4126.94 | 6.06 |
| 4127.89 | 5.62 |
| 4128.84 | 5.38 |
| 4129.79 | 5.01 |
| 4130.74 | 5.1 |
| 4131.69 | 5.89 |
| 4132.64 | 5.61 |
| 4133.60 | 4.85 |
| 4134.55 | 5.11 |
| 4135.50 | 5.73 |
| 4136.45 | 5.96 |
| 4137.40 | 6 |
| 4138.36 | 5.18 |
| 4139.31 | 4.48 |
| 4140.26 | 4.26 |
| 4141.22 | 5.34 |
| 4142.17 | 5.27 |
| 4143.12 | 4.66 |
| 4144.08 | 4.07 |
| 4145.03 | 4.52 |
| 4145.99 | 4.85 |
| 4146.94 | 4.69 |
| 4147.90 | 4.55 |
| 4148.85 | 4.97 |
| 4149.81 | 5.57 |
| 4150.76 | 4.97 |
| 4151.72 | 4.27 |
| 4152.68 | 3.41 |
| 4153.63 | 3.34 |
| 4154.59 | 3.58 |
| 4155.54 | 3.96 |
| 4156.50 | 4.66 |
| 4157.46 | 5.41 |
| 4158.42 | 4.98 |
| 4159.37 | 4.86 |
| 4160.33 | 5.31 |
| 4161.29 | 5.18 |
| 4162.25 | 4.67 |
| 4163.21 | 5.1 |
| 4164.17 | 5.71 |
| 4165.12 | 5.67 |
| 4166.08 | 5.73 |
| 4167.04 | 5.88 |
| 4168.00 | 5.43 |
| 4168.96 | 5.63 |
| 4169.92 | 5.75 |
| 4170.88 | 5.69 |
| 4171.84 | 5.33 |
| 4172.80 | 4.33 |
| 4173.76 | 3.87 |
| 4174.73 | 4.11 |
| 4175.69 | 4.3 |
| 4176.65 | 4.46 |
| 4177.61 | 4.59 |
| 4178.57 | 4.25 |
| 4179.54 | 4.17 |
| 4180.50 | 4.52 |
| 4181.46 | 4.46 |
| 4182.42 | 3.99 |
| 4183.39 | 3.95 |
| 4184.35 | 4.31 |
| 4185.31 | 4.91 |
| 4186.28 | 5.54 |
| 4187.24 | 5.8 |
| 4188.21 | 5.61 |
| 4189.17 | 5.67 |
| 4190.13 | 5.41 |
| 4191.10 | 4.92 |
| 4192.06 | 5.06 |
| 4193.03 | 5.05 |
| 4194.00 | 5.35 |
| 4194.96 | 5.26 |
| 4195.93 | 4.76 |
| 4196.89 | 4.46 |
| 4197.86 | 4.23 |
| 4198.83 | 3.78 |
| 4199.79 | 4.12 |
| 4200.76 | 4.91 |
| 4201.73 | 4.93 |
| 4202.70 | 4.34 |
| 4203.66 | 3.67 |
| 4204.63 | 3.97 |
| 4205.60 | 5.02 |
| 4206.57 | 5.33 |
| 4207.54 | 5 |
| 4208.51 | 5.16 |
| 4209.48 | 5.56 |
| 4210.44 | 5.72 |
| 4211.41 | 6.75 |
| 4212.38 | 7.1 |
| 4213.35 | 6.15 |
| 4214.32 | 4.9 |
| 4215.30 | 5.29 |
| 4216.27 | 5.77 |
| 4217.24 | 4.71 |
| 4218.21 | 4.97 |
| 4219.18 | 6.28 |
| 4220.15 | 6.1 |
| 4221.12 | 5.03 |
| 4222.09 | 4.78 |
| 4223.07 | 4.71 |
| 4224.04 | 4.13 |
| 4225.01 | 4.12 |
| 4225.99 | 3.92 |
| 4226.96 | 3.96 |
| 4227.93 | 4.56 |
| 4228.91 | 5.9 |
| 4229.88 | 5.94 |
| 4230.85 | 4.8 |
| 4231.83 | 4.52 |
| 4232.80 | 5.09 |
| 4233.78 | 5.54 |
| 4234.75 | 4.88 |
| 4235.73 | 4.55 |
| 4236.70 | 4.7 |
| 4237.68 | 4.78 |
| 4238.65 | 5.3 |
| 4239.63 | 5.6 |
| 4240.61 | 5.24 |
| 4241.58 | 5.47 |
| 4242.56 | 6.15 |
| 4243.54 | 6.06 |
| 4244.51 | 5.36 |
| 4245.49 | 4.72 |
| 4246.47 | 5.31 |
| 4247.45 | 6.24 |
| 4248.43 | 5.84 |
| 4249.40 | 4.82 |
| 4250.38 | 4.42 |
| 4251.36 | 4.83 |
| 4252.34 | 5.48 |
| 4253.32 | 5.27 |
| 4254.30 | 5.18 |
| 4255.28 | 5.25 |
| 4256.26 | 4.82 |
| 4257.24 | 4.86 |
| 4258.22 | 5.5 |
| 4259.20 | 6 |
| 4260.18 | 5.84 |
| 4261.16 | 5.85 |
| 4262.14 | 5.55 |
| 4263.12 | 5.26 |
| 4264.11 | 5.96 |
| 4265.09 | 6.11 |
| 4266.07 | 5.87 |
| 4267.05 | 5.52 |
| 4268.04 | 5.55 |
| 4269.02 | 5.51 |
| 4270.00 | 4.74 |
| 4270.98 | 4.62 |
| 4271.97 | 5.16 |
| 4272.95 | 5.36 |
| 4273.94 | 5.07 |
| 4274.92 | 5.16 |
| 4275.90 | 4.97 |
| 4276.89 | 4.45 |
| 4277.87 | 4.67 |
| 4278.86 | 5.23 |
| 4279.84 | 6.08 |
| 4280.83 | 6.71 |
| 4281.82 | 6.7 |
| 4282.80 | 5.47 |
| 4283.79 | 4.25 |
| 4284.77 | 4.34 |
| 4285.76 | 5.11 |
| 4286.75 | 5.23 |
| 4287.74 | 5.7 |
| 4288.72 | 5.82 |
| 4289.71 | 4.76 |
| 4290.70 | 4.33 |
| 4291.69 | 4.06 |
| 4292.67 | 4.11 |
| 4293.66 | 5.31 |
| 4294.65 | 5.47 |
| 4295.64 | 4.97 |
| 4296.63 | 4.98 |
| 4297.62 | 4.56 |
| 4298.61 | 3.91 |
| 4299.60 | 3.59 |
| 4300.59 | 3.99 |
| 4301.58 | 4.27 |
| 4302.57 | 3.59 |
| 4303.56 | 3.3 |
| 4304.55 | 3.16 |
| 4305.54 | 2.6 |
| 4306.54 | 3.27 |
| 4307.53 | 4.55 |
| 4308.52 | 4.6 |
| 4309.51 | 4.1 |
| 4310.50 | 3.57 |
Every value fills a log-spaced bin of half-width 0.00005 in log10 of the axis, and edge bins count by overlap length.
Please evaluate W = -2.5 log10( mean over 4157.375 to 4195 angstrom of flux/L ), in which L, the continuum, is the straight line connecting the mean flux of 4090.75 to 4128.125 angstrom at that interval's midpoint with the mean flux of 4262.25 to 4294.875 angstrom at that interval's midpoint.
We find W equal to 0.014 mag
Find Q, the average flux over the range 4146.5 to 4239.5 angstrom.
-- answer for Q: 4.92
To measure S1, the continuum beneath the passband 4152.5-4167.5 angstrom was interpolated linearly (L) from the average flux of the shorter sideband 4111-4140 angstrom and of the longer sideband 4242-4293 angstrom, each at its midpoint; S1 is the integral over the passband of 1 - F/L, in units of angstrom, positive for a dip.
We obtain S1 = 1.3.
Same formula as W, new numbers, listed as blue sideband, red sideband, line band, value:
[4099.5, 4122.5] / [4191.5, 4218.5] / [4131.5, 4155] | 0.02 mag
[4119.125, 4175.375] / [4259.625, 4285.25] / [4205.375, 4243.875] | 0.00 mag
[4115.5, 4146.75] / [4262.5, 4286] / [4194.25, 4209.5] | 0.14 mag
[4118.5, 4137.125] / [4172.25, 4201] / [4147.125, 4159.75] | 0.12 mag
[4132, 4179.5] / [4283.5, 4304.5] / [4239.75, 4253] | -0.16 mag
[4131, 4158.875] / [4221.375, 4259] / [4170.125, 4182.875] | 0.10 mag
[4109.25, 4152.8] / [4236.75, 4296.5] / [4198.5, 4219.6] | 0.01 mag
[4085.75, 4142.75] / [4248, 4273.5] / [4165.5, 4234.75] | 0.05 mag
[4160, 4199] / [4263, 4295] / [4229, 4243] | -0.02 mag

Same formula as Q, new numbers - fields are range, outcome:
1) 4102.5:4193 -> 4.99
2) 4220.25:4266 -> 5.19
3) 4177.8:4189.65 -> 4.76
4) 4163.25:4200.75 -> 4.9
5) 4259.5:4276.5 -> 5.42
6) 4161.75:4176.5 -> 5.13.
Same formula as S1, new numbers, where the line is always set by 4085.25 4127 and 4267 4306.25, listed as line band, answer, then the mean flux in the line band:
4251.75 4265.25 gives -1.9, 5.47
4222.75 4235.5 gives 0.1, 4.77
